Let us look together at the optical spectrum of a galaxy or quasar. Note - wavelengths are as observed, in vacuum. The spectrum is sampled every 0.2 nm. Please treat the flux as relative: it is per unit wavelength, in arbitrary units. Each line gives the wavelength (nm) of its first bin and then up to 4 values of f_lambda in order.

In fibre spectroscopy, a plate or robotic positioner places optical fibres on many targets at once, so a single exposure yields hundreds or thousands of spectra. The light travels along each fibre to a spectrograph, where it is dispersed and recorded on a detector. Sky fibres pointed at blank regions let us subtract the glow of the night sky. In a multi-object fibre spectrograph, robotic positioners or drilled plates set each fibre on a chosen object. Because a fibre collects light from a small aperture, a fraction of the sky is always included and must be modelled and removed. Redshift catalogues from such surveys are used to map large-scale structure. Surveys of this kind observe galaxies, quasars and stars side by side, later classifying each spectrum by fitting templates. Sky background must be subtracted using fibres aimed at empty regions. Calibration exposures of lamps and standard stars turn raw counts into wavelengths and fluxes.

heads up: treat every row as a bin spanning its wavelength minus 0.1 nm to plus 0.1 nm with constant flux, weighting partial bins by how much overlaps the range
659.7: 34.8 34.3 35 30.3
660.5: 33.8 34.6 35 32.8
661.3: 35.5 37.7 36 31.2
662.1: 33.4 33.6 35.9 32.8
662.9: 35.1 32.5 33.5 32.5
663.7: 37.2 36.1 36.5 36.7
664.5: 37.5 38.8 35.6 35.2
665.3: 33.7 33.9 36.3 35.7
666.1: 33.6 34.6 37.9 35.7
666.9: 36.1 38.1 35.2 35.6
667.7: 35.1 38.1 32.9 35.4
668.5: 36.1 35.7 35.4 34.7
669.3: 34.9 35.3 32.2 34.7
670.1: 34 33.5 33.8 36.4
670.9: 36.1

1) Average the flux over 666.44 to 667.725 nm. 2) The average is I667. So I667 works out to 36.3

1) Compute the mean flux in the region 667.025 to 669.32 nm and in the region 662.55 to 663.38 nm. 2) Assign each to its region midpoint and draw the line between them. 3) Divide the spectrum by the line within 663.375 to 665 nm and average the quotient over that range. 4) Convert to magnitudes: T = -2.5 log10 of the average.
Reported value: -0.069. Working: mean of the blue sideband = 33.6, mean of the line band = 36.3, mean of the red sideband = 35.6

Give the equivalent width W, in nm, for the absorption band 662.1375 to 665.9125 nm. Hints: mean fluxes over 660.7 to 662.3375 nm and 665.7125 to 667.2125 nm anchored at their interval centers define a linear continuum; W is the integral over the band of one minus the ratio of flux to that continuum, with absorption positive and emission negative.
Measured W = 0.00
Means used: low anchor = 34.4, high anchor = 36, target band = 35.2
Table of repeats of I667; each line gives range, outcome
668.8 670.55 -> 34.3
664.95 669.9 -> 35.3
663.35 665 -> 36.3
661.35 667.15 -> 35.3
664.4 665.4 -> 36.2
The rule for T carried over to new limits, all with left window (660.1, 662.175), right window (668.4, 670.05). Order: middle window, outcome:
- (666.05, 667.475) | -0.041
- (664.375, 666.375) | -0.032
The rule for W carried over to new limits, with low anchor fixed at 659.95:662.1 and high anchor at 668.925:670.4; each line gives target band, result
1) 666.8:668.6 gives -0.09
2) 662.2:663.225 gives 0.01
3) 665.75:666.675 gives -0.04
